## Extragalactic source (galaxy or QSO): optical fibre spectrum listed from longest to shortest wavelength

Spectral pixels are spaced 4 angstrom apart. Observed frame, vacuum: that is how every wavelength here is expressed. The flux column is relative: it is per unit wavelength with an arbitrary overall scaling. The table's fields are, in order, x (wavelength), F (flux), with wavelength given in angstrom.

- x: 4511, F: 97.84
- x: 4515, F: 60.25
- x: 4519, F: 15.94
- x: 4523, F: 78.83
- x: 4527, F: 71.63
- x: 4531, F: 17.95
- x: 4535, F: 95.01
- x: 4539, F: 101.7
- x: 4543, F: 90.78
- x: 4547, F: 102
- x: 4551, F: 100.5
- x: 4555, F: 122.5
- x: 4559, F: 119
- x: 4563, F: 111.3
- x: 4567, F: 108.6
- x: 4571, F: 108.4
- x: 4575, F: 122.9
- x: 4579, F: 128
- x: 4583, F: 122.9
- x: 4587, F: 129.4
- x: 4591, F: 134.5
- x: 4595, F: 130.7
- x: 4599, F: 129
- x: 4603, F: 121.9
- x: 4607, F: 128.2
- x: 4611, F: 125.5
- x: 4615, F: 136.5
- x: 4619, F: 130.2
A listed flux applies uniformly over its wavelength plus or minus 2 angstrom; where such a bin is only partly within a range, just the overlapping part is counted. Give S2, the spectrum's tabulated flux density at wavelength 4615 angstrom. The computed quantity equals 136.5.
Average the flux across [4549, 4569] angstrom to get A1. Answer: 112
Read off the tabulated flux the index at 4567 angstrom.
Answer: 108.6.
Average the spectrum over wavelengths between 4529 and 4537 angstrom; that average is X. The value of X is 56.5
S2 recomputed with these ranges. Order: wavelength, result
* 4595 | 130.7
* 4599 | 129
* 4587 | 129.4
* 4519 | 15.94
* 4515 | 60.25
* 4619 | 130.2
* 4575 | 122.9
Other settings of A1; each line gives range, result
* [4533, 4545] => 95.8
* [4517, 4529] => 55.5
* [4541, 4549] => 96.4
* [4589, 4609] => 129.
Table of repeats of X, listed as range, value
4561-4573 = 109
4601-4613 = 125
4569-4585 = 121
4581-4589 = 126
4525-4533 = 44.8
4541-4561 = 107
